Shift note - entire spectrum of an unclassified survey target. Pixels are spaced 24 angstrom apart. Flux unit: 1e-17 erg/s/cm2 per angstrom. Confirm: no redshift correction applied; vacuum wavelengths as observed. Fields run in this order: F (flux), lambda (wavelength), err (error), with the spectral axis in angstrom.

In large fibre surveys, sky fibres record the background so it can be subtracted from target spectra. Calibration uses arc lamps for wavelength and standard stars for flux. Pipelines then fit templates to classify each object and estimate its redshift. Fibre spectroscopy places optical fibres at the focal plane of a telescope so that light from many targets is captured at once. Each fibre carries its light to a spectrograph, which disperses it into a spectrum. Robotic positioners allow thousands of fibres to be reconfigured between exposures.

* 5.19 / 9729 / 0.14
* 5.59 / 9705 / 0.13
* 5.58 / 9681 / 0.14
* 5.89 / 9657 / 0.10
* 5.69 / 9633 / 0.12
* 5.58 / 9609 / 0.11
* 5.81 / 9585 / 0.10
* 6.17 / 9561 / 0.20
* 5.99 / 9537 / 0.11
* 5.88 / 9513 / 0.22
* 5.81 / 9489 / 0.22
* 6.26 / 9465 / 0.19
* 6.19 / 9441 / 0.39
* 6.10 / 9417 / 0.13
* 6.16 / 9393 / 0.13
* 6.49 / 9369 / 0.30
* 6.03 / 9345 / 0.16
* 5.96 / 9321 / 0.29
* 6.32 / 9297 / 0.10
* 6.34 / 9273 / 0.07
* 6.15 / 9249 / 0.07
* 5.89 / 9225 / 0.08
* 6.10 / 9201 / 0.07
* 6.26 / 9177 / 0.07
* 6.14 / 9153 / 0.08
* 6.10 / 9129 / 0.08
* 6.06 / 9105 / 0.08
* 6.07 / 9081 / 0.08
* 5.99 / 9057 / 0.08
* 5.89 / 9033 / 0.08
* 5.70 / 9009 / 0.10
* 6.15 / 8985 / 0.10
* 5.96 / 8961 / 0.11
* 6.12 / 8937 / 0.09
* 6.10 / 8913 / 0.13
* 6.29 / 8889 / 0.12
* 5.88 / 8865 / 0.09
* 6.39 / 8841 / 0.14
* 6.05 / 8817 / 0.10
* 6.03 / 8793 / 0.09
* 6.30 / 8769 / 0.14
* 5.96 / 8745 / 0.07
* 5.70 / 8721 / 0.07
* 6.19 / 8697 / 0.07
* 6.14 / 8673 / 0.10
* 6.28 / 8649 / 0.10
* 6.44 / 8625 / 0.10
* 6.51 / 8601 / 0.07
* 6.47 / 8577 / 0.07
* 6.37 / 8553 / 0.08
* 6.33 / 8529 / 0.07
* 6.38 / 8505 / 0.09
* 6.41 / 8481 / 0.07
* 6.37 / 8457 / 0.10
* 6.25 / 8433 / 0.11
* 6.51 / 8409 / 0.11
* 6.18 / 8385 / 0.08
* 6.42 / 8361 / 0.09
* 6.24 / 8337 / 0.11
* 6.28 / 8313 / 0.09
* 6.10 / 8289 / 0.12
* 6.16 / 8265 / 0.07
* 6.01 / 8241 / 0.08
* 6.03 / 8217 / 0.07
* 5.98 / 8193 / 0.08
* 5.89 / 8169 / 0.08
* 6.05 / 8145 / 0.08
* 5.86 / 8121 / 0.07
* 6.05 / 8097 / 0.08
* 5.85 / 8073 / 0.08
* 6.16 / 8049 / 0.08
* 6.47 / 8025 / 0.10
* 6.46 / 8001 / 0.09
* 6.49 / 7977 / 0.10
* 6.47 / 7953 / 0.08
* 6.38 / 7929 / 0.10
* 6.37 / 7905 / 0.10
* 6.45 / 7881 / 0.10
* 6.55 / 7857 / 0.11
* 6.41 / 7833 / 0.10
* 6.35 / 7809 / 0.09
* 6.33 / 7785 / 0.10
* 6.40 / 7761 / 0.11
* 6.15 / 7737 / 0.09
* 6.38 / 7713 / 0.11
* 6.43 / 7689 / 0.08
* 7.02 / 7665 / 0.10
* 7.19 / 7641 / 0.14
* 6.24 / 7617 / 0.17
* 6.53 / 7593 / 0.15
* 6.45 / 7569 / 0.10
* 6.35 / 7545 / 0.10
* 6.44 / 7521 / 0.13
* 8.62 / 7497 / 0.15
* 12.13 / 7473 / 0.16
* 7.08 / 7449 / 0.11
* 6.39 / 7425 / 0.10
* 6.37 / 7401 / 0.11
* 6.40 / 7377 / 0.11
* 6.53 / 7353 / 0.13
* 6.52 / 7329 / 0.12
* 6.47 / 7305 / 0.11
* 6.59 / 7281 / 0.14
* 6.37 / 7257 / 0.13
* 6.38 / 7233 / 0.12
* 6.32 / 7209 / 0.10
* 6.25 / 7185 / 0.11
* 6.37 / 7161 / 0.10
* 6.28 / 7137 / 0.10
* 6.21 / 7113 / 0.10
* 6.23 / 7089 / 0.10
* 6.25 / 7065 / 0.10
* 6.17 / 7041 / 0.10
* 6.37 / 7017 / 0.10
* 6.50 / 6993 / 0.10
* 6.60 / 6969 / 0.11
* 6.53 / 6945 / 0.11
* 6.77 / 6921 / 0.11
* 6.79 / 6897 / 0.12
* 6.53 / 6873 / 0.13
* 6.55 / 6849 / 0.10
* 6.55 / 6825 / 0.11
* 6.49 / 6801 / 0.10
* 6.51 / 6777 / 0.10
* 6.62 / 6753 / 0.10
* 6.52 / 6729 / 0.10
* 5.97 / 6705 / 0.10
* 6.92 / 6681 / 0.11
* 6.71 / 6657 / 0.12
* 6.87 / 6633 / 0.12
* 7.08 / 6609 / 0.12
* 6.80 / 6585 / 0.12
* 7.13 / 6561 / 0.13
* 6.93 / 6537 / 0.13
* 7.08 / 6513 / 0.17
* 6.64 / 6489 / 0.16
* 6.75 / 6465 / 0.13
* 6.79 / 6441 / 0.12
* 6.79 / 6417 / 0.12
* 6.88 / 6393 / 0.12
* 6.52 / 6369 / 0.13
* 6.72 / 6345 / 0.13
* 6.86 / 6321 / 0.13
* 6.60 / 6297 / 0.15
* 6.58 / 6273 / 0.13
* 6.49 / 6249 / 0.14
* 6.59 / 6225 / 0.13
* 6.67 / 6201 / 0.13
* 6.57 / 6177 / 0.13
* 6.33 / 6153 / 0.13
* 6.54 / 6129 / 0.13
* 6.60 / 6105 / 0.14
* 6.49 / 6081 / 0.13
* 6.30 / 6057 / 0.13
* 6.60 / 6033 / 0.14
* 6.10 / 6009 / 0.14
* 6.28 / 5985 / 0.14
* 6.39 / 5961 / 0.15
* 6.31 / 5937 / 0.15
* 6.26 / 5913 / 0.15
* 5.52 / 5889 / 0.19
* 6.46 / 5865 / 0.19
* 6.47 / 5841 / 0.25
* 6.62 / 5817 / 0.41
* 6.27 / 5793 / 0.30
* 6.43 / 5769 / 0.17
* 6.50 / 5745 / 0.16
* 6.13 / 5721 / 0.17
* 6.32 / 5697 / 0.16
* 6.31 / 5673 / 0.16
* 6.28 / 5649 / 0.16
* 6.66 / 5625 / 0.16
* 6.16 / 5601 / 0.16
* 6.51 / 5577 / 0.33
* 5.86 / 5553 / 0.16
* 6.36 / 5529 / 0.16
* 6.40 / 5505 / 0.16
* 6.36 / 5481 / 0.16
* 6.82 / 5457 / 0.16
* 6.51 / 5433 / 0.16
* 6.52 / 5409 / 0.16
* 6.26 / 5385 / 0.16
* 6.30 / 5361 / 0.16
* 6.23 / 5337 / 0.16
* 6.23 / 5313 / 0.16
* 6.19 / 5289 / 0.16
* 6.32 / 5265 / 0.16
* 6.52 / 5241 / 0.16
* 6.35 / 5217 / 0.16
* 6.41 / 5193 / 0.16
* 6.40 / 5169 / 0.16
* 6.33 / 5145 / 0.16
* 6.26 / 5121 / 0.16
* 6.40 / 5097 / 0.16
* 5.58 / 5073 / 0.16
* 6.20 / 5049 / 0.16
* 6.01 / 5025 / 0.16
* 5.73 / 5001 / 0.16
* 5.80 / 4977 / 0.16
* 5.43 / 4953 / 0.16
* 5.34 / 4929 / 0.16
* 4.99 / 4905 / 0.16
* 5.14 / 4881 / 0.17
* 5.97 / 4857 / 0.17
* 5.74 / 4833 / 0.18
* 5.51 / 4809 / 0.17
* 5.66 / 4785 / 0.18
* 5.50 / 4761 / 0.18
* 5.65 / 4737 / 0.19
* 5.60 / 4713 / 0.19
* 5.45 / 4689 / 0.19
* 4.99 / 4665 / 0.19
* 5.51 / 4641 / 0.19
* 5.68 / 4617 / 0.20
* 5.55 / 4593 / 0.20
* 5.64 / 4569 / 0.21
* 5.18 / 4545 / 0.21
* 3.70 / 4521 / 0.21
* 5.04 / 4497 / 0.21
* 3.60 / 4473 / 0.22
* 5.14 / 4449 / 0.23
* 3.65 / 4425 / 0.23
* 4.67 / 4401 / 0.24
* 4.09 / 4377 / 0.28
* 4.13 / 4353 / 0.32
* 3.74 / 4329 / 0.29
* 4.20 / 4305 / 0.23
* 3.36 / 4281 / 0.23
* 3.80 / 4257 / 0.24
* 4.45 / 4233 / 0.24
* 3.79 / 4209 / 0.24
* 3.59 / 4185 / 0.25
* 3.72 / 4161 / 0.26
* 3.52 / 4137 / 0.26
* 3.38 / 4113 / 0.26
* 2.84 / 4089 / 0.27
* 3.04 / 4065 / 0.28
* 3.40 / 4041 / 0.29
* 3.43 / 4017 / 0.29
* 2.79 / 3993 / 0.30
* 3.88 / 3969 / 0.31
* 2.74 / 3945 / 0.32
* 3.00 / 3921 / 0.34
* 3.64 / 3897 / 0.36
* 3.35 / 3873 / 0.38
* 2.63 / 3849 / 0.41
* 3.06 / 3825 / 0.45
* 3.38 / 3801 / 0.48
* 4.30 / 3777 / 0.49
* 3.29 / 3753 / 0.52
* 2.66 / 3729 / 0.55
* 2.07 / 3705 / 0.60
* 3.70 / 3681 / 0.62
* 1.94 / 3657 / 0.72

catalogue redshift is 0.138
